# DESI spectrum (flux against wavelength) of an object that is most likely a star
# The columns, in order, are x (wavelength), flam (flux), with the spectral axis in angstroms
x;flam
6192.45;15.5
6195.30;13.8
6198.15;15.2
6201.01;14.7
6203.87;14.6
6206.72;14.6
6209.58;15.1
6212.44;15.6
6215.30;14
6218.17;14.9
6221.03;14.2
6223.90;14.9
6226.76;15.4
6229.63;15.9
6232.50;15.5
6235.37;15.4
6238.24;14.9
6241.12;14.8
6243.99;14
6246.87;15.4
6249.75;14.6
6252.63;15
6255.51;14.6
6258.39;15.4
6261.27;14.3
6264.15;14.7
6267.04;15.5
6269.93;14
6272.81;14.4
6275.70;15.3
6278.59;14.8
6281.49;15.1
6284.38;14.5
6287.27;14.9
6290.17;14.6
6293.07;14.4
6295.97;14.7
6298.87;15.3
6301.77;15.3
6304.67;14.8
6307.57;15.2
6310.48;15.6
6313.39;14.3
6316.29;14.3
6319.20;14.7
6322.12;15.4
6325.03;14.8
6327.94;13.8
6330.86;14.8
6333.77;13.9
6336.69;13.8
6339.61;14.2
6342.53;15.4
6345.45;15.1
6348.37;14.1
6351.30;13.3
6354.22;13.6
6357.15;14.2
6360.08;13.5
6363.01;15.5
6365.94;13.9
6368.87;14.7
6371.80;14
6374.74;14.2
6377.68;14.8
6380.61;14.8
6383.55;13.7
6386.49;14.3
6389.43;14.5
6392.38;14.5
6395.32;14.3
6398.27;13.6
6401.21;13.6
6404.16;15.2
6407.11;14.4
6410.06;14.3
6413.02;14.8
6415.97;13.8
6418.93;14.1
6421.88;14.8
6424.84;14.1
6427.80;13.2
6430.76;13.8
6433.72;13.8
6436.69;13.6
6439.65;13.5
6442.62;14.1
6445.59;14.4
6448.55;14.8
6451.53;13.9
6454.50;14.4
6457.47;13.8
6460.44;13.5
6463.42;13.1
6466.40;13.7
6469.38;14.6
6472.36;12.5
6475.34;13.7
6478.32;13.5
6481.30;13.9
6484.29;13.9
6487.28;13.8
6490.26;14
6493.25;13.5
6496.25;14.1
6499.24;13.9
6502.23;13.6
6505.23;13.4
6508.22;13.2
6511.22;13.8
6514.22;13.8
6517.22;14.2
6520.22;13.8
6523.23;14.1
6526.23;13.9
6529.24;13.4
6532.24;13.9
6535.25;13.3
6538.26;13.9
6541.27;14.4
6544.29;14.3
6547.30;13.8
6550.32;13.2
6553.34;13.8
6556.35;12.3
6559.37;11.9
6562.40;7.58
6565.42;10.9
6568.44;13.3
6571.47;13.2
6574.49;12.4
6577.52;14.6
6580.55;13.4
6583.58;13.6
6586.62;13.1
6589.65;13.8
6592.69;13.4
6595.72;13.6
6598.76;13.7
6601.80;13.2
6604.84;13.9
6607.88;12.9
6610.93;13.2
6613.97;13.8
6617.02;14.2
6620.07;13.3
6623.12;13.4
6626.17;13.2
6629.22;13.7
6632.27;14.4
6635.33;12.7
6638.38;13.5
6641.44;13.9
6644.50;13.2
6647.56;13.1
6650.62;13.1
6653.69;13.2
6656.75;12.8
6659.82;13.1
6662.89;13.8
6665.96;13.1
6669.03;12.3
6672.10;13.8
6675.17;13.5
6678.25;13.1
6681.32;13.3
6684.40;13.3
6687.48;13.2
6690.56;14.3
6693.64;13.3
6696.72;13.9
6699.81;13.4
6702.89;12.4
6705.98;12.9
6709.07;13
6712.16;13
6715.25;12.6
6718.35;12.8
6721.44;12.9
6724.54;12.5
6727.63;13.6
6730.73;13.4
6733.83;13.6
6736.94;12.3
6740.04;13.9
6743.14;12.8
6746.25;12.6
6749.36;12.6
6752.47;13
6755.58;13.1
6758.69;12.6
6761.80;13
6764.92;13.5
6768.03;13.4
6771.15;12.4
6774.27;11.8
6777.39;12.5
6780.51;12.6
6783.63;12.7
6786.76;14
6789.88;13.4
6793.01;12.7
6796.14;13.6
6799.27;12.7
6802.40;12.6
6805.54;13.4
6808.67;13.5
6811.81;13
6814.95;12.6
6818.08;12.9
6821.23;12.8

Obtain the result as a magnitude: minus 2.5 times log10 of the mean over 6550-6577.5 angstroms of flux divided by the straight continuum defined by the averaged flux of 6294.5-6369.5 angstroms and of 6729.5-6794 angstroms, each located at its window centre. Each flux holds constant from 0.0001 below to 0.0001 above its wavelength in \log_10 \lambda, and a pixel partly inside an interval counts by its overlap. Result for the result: 0.13 mag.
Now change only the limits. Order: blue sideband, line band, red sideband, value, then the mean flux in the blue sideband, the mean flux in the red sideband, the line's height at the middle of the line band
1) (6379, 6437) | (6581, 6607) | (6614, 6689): 0.002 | 14.2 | 13.3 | 13.5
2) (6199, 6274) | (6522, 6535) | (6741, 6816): 0.004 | 14.9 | 12.9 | 13.8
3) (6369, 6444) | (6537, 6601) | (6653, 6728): 0.043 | 14.2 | 13.2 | 13.6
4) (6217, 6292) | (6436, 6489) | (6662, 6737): 0.021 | 14.9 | 13.2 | 14.1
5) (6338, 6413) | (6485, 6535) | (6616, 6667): 0.006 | 14.3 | 13.4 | 13.8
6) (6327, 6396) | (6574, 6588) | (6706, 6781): 0.000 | 14.3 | 12.9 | 13.5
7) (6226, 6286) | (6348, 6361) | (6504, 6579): 0.048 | 14.9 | 13.2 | 14.3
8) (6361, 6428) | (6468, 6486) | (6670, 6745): 0.027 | 14.3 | 13.2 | 14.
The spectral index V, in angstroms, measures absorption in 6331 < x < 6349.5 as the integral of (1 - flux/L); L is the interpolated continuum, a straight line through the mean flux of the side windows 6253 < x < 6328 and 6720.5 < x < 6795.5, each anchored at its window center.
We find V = 0.2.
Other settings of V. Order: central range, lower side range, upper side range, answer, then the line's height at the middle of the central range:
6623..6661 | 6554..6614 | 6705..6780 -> -1.3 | 12.9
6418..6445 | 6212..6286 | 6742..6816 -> 0.6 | 14.2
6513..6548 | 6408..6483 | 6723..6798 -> -0.6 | 13.7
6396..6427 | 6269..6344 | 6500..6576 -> -0.5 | 14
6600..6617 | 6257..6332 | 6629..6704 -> 0.1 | 13.6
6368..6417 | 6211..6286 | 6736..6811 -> 0.1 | 14.4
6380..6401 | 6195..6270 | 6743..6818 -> 0.2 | 14.3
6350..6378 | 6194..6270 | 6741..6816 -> 0.5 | 14.4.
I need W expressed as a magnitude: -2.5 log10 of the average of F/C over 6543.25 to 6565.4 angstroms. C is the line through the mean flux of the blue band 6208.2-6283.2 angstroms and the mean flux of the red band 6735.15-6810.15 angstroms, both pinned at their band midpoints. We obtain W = 0.12 mag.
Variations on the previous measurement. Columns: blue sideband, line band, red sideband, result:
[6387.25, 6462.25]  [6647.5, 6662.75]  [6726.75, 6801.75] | 0.02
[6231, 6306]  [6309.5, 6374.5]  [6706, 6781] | 0.01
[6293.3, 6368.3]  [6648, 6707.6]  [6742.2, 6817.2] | 0.00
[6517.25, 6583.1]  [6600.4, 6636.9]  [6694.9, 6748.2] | -0.03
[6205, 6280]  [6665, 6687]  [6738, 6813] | 0.01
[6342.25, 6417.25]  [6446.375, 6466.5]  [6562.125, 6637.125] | 0.00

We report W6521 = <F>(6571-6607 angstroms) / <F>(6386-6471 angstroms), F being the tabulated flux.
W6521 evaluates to 0.96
